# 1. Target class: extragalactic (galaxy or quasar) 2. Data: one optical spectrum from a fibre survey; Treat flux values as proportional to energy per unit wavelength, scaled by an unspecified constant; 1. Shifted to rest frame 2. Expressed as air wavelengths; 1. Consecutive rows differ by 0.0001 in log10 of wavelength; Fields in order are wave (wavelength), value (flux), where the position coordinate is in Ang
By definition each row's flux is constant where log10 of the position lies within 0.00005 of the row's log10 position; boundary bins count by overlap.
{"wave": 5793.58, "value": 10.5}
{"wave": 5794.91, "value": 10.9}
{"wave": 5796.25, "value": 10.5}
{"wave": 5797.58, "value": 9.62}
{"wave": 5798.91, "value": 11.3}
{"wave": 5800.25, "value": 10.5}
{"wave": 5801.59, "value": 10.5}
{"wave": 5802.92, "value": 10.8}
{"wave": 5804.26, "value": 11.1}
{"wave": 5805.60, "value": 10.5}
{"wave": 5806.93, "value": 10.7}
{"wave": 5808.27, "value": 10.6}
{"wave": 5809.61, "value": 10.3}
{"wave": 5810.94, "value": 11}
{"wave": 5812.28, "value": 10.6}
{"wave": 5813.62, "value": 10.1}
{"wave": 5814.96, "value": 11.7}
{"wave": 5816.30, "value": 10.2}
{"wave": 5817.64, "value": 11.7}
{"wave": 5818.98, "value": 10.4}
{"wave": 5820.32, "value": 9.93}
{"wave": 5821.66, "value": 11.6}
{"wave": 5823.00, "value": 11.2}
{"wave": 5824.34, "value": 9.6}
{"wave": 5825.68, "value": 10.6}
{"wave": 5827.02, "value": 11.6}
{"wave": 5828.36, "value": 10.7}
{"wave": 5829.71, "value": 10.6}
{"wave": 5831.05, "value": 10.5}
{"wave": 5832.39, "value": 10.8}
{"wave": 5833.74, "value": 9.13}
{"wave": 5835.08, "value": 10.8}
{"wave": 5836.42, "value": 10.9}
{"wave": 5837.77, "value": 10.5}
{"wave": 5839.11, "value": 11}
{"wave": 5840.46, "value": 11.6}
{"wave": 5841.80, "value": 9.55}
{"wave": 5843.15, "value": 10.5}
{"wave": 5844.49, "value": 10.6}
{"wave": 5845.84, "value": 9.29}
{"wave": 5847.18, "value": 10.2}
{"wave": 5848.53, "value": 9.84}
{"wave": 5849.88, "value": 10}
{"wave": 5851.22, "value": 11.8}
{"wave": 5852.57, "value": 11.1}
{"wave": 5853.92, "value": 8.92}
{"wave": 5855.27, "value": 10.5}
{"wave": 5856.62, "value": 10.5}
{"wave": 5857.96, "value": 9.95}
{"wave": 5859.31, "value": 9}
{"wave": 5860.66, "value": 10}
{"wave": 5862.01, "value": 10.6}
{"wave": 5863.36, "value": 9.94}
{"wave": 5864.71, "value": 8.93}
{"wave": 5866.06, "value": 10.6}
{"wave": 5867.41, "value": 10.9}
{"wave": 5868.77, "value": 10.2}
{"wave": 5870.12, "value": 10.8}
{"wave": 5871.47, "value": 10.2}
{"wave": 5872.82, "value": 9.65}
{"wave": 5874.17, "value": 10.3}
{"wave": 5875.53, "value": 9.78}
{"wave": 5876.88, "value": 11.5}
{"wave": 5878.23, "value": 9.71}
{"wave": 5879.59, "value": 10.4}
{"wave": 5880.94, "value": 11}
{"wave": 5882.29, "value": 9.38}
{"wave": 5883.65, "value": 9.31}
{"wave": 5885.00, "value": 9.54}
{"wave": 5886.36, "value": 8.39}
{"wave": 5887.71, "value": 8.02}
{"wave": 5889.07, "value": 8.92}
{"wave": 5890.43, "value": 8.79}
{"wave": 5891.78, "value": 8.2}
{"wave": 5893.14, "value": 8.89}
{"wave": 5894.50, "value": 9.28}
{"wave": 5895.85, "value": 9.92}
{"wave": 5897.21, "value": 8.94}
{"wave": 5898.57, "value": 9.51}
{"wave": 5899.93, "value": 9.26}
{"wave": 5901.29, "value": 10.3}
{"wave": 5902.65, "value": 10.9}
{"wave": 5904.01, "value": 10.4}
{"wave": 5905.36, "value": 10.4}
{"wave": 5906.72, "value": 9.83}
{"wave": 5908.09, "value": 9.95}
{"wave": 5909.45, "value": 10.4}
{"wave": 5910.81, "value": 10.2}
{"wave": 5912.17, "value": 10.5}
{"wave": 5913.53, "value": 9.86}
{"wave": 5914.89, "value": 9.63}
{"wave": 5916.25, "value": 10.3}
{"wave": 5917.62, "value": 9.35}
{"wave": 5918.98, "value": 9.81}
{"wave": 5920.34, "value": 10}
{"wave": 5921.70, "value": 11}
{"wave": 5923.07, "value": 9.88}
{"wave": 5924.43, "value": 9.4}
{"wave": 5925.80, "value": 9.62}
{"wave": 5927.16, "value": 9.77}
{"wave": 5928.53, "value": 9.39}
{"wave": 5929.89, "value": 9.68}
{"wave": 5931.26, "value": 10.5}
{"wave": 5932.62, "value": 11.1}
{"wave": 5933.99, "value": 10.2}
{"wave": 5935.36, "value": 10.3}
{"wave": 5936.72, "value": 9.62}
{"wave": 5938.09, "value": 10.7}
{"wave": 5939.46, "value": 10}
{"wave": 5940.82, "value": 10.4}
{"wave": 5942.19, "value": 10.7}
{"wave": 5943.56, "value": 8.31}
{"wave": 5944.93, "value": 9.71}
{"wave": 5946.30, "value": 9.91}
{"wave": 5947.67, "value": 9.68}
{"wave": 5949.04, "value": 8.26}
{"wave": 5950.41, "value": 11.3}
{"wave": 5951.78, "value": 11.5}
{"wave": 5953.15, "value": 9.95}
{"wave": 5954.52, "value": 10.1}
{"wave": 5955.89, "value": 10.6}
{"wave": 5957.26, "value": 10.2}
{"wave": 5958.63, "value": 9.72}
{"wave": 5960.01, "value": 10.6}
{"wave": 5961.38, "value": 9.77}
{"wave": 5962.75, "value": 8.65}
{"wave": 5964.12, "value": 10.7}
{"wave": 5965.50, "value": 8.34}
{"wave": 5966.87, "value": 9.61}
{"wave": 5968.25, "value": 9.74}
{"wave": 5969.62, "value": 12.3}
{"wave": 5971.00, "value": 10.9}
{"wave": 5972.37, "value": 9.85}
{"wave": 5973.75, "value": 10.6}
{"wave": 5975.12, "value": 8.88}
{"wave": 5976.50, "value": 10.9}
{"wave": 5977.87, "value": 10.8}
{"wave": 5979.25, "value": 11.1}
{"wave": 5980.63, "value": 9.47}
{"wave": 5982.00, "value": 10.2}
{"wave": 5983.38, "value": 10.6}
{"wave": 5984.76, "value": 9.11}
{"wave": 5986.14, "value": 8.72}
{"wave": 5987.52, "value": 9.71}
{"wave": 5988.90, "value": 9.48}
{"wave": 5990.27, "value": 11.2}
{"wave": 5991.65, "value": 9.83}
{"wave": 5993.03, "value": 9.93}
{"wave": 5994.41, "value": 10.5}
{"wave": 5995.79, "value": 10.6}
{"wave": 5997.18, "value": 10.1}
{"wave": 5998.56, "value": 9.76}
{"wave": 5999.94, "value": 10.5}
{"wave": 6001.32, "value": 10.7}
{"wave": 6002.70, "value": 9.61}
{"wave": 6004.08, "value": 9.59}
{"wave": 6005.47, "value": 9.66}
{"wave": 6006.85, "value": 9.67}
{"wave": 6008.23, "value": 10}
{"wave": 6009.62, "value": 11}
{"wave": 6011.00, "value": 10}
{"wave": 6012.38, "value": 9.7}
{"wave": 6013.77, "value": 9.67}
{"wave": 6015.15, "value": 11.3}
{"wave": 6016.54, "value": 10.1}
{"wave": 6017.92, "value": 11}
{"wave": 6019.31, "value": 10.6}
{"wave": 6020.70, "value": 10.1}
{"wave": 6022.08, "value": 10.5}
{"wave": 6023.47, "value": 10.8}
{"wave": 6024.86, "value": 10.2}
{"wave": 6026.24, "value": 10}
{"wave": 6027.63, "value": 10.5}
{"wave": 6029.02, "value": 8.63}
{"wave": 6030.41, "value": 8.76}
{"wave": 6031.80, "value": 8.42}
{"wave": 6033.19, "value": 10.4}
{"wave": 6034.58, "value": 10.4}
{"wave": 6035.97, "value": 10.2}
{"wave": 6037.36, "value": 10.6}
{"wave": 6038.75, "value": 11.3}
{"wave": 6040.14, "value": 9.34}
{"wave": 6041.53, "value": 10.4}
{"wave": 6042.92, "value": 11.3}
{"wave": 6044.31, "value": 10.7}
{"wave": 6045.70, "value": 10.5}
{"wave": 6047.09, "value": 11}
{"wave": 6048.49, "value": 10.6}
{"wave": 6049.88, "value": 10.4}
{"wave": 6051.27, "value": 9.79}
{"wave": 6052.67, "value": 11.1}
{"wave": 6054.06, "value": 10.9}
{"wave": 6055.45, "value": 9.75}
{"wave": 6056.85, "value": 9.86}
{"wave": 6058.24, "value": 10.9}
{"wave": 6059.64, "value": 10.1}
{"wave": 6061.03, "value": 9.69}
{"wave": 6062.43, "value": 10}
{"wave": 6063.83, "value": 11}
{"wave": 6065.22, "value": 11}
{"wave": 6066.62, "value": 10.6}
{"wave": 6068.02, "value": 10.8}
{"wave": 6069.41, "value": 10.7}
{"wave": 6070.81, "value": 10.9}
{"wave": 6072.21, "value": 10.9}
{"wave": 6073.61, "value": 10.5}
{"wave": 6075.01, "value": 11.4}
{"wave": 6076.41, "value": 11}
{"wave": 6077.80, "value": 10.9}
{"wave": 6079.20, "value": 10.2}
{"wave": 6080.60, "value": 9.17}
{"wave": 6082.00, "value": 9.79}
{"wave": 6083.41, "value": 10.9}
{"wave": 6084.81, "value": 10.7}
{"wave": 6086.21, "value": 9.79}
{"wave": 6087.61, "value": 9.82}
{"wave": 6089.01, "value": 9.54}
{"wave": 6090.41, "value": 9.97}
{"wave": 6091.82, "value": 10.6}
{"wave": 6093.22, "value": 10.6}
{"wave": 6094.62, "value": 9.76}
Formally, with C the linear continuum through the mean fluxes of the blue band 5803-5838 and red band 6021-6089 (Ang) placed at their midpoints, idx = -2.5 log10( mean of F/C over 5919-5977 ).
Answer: 0.05 mag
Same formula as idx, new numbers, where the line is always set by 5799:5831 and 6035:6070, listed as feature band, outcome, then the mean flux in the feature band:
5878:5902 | 0.146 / 9.31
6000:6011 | 0.051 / 10.1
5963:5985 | 0.041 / 10.2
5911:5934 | 0.066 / 10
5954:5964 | 0.063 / 9.99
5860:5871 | 0.045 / 10.2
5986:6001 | 0.049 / 10.1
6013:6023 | 0.007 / 10.5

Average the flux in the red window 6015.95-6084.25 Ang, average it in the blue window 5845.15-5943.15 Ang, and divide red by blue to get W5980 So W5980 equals 1.04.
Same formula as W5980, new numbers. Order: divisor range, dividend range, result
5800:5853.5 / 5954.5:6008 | 0.95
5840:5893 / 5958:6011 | 1.01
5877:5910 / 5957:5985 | 1.05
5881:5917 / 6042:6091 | 1.09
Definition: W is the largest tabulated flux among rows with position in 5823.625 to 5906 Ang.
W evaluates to 11.8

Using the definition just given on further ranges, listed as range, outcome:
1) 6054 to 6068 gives 11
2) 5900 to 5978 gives 12.3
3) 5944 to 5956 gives 11.5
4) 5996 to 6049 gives 11.3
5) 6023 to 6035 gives 10.8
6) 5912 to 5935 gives 11.1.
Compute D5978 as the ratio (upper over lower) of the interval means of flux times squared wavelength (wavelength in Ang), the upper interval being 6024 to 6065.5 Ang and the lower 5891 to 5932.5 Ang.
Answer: 1.1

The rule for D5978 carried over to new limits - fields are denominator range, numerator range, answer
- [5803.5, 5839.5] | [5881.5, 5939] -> 0.94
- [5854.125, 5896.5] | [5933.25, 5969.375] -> 1.05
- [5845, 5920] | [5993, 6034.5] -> 1.07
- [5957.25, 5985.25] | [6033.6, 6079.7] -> 1.08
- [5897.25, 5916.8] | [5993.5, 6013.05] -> 1.04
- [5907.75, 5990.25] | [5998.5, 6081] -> 1.06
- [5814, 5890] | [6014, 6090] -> 1.08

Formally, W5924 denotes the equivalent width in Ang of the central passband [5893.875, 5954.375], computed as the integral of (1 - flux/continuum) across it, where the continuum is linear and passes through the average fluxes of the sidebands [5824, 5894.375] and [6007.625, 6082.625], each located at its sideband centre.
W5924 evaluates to 1.1 Ang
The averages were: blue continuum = 10.1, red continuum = 10.4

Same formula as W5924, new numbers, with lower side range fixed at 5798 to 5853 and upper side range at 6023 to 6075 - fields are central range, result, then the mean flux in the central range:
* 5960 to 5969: 0.8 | 9.58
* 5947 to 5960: 0.4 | 10.2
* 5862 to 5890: 1.8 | 9.88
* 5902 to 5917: 0.5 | 10.2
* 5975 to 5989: 0.6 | 9.96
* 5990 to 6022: 0.6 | 10.2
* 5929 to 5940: 0.3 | 10.2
